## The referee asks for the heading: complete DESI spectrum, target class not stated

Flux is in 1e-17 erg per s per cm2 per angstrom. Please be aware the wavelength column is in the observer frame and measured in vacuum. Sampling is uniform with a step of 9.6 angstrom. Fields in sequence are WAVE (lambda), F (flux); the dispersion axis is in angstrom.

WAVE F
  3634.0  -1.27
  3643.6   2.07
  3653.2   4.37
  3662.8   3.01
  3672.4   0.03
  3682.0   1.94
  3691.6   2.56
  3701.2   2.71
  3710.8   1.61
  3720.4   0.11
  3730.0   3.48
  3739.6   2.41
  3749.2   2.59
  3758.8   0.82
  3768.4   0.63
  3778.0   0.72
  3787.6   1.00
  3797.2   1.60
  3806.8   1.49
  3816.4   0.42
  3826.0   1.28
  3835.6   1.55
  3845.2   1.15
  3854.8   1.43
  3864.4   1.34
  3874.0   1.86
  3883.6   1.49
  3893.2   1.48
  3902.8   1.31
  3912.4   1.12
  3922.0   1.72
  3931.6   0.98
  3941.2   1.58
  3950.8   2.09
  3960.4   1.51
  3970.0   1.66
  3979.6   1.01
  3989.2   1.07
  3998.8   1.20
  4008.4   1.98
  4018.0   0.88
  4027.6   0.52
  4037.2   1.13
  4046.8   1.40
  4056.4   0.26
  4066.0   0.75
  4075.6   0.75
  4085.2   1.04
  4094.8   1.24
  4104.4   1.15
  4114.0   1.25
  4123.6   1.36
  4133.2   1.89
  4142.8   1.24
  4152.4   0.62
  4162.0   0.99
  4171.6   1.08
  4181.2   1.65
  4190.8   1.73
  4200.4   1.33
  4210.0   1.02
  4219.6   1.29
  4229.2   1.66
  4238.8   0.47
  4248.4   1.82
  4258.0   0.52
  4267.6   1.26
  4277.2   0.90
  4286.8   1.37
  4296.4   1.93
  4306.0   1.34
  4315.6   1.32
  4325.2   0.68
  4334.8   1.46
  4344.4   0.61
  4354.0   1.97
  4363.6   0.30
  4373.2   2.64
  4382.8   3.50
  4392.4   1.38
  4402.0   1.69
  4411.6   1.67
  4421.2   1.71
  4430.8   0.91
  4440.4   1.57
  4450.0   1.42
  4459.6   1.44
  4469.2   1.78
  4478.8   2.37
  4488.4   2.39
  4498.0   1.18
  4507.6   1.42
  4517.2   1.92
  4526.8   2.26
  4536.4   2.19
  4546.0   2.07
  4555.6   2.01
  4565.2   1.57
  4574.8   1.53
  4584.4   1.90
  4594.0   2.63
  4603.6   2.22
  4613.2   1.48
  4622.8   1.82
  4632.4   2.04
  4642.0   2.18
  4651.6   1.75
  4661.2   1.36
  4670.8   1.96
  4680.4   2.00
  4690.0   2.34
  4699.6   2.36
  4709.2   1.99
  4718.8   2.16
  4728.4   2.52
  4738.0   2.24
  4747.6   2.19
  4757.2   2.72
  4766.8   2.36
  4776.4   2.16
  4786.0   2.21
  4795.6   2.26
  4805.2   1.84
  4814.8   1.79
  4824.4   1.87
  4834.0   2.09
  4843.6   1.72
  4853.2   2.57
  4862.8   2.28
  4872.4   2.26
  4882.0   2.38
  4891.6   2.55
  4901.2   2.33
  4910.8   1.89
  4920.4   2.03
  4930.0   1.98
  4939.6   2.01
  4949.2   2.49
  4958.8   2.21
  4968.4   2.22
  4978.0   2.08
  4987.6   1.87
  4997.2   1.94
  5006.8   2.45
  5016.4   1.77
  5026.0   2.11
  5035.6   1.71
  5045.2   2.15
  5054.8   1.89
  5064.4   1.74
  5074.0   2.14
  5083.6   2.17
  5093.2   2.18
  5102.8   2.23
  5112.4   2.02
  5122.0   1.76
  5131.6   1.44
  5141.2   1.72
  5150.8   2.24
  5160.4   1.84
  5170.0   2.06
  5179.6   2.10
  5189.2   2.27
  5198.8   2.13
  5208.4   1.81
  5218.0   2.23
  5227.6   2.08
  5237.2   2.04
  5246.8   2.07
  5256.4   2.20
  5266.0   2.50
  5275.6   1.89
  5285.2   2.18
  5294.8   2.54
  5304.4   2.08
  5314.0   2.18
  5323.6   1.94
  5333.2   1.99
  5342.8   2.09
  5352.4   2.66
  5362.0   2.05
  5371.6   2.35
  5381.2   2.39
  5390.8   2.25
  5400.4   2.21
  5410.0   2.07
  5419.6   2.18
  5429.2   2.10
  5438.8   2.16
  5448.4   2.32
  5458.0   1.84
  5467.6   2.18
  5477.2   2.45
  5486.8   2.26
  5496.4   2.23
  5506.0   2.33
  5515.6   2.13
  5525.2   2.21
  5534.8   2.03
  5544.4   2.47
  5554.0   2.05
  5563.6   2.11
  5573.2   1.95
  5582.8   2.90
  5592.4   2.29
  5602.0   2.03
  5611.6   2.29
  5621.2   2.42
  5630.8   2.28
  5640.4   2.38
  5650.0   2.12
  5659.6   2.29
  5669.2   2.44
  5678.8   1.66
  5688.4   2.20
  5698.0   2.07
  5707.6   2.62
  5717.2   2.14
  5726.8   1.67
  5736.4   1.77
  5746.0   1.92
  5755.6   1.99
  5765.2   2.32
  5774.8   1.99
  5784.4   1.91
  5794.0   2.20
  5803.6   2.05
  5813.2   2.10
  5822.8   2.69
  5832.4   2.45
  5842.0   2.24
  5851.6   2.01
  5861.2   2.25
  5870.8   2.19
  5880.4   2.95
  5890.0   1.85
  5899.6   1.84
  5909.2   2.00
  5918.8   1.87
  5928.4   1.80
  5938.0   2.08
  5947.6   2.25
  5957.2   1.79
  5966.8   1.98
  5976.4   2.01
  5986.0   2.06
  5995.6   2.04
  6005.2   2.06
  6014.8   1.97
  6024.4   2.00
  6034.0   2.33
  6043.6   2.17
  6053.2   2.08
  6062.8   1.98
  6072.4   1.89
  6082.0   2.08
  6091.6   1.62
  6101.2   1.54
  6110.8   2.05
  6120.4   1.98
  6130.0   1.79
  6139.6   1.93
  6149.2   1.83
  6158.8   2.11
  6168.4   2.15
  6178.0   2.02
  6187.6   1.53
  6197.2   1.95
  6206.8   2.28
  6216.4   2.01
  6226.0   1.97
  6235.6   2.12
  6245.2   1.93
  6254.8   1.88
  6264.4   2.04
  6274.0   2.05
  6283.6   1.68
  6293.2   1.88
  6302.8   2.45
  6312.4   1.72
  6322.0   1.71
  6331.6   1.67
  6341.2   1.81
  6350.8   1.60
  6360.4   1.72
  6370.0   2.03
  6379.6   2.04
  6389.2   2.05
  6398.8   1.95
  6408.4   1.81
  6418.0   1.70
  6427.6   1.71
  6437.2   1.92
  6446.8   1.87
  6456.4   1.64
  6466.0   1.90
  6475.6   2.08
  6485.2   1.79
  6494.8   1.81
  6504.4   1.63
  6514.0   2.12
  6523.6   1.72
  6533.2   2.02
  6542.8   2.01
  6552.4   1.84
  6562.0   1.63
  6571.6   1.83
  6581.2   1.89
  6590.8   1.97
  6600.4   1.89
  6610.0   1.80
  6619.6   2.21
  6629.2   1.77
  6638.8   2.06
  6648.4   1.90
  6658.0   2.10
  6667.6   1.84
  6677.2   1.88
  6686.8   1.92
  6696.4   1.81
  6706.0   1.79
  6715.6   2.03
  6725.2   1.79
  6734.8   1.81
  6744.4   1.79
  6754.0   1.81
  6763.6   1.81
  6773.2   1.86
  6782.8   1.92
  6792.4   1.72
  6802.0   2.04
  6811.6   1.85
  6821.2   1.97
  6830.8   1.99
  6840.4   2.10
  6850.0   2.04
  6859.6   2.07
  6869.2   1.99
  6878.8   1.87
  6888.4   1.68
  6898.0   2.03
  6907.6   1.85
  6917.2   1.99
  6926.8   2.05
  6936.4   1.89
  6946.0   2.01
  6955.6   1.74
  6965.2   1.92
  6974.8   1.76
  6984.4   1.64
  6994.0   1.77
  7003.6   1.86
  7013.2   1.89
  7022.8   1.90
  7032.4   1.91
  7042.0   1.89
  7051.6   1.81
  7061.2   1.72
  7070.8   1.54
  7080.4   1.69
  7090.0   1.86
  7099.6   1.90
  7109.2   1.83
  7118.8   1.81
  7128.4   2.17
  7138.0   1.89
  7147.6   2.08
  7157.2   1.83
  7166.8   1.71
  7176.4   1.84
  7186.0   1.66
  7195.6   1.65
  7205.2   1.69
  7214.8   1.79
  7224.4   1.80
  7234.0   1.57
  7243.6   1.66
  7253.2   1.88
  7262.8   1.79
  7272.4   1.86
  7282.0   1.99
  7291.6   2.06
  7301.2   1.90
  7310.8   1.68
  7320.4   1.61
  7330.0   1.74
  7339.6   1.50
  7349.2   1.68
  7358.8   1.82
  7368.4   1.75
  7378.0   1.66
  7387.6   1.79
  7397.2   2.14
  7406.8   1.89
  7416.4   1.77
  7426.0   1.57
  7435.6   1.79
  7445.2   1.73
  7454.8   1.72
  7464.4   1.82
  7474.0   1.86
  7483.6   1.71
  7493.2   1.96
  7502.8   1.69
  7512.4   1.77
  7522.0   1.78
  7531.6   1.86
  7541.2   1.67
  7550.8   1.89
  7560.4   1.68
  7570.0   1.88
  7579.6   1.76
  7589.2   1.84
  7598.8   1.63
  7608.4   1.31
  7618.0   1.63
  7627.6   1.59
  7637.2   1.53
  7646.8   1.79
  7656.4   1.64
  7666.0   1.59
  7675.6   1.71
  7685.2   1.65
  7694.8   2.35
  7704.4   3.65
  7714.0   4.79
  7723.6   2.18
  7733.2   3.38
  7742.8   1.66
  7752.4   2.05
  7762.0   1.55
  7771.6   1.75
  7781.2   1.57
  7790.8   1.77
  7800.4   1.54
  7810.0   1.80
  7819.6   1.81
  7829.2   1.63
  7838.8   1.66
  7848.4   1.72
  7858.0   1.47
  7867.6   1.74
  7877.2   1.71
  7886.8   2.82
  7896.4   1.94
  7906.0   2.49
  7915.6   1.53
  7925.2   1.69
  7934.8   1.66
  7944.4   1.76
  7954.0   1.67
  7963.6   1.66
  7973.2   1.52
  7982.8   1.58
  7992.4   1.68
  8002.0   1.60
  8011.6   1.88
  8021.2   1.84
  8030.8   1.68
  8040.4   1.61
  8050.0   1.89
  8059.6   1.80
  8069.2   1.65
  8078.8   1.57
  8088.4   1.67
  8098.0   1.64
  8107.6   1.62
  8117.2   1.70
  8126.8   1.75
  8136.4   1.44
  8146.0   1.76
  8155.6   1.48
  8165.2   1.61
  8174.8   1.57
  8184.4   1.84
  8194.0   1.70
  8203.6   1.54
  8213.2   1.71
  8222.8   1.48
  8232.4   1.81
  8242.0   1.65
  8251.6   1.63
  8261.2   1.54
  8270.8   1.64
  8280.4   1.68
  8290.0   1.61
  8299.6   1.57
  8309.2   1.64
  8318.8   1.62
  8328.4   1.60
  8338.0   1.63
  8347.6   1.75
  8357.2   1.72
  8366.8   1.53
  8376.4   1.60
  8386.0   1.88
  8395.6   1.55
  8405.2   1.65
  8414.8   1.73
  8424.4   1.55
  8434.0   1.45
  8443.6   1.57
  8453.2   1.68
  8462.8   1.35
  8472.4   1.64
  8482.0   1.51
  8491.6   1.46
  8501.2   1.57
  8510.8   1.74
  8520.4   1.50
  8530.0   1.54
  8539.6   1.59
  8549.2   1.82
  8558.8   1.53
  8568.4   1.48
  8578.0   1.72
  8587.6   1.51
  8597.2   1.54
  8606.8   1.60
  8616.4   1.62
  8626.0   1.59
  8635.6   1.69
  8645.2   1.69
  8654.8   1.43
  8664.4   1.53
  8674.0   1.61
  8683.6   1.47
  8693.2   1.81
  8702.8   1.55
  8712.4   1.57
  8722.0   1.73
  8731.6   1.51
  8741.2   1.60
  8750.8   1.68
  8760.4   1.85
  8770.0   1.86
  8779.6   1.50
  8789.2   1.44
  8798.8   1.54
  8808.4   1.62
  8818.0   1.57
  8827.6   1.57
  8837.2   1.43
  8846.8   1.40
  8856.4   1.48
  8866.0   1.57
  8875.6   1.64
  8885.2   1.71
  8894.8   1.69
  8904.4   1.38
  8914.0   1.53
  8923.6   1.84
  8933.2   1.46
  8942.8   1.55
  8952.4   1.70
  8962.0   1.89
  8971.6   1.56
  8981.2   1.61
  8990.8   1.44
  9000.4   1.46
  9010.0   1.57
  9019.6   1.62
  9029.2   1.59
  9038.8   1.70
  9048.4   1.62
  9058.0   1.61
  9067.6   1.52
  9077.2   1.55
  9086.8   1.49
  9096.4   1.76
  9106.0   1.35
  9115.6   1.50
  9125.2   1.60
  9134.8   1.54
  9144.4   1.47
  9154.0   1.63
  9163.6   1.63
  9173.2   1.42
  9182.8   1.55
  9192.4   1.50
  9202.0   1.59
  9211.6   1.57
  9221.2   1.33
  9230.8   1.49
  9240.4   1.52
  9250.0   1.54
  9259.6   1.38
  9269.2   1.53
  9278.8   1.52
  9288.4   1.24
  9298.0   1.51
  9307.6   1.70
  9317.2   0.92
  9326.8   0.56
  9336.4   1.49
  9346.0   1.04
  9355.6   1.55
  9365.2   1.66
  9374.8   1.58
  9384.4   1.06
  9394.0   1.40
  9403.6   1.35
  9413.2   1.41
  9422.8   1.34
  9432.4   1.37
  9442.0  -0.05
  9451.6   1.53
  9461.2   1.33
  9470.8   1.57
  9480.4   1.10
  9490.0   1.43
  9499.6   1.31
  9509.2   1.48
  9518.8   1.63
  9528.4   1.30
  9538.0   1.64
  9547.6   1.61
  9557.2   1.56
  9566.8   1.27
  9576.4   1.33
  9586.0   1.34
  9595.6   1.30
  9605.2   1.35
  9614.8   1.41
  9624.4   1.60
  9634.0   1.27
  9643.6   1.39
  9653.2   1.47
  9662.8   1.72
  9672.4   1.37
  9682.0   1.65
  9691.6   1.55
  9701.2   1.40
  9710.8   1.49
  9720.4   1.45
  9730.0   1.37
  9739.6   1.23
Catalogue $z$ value 0.17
